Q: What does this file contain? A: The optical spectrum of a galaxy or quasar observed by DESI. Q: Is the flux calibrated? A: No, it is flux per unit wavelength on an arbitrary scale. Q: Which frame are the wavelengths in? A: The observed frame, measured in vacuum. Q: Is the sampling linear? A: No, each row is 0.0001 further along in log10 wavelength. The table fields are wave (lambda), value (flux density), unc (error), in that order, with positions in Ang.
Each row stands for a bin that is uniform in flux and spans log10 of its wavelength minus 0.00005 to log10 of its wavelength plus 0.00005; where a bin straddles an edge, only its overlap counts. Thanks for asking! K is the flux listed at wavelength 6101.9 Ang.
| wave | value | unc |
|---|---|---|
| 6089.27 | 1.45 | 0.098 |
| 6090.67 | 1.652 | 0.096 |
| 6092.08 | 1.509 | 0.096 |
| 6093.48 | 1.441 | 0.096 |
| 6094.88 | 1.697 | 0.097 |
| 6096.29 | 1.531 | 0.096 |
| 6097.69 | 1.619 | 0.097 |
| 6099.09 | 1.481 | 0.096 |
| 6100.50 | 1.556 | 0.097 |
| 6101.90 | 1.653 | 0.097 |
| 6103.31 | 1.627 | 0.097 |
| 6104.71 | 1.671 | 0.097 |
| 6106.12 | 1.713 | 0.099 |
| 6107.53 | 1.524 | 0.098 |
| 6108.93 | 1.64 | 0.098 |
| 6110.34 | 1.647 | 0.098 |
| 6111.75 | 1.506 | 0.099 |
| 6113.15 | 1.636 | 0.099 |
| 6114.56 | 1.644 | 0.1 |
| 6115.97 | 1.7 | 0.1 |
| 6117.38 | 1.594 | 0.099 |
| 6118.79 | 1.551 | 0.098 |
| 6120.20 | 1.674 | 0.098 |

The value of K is 1.653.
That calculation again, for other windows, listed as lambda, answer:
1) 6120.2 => 1.674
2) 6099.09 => 1.481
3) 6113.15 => 1.636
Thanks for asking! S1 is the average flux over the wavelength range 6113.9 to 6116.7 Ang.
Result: 1.67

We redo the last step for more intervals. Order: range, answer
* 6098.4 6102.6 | 1.56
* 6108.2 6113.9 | 1.61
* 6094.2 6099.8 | 1.58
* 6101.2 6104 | 1.64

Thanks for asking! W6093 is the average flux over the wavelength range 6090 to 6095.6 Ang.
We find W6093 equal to 1.57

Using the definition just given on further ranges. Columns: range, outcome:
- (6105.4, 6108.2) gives 1.62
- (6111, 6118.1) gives 1.62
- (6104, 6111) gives 1.64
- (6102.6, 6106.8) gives 1.67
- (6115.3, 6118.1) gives 1.64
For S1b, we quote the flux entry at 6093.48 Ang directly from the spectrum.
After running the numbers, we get 1.441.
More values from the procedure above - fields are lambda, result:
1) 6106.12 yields 1.713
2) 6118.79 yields 1.551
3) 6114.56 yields 1.644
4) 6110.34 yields 1.647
